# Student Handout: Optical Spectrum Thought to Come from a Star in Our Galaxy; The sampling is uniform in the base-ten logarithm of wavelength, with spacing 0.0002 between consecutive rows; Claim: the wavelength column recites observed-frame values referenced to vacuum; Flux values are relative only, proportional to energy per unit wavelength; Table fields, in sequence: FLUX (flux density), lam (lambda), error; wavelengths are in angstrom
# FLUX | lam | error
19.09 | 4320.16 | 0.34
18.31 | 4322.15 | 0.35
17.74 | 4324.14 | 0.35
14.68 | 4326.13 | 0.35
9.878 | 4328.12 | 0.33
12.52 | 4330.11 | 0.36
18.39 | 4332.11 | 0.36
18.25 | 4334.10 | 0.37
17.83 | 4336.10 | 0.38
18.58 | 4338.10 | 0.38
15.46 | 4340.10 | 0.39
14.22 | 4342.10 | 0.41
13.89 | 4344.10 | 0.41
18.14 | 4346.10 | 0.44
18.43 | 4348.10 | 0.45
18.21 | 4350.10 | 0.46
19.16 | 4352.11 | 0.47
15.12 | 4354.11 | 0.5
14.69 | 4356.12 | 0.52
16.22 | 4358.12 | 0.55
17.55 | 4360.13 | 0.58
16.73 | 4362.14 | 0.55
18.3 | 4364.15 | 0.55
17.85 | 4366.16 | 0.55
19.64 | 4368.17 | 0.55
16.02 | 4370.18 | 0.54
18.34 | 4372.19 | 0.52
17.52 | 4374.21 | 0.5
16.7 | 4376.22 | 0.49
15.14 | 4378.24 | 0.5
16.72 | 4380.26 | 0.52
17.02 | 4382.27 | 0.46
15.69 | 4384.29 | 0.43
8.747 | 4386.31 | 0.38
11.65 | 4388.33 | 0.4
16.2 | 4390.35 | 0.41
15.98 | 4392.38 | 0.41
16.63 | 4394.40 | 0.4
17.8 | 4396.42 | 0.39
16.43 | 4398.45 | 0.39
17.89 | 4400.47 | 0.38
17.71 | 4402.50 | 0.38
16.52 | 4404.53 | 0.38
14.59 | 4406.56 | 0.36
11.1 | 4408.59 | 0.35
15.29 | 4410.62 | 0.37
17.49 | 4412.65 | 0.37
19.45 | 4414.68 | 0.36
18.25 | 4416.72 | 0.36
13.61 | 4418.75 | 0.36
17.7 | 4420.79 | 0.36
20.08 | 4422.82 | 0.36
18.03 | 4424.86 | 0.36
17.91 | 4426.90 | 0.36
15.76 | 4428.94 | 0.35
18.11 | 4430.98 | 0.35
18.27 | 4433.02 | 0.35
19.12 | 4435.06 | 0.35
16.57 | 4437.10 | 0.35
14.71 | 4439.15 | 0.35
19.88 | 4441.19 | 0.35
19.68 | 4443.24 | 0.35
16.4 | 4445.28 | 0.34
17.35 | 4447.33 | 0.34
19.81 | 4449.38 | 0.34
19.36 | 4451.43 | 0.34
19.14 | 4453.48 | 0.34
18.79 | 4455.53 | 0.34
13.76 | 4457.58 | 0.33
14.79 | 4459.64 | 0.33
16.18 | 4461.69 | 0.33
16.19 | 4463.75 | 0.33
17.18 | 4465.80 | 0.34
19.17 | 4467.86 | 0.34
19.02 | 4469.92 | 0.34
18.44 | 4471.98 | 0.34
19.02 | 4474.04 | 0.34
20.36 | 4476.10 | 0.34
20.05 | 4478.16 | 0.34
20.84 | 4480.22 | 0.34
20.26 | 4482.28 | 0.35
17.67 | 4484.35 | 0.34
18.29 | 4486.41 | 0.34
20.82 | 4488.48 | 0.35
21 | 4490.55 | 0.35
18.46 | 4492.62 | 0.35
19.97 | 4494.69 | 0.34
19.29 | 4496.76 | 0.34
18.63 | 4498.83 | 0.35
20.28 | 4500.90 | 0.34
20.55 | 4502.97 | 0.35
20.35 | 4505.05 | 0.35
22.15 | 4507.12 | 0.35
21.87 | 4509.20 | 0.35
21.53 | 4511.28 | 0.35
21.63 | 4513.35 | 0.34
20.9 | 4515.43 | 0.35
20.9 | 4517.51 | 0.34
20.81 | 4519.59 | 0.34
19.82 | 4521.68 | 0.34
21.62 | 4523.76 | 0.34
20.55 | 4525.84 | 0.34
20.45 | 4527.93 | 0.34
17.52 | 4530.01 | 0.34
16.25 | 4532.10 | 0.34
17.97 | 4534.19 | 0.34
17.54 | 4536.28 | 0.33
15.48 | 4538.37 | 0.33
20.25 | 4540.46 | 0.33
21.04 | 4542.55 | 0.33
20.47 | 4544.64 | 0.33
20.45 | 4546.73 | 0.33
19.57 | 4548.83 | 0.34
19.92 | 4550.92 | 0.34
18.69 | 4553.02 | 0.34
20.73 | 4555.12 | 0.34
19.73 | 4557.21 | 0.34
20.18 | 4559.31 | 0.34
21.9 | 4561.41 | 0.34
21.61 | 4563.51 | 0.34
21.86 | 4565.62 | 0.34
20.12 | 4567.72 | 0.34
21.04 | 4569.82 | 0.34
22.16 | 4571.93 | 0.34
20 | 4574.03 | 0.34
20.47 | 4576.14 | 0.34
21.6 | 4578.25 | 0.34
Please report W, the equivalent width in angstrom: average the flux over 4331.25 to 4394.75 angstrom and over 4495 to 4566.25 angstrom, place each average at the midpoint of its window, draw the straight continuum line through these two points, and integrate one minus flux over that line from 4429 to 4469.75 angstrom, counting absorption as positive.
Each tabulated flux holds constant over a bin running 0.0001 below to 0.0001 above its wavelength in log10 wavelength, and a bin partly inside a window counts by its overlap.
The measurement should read 1.7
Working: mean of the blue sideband 16.5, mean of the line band 17.6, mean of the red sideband 20.1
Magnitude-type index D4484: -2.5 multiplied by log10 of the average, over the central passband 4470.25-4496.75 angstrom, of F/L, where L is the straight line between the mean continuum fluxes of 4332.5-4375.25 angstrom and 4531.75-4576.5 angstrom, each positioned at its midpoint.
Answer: -0.03 mag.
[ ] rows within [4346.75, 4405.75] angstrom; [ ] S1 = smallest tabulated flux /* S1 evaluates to 8.747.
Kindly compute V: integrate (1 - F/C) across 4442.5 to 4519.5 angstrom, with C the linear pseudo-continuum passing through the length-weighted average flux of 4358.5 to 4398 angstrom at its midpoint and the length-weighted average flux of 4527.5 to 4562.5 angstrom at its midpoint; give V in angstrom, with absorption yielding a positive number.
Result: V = -4.43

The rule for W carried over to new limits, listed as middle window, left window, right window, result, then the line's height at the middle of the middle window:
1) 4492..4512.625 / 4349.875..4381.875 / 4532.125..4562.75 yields -1.6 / 18.9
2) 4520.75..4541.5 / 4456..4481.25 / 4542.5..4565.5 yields 1.1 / 19.8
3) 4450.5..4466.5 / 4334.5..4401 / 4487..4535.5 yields 1.6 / 18.8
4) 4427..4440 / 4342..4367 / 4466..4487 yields 0.9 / 18.4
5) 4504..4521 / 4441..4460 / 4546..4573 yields -1.6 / 19.5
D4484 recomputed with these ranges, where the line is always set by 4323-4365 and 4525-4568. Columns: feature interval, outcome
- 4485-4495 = -0.05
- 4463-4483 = -0.04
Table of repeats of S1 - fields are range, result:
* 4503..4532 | 17.52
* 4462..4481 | 16.19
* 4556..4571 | 19.73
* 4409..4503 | 13.61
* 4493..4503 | 18.63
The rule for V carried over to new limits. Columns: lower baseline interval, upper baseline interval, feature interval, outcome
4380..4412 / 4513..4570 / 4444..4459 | -0.57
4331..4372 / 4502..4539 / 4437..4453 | 0.51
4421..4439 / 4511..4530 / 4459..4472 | 1.16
